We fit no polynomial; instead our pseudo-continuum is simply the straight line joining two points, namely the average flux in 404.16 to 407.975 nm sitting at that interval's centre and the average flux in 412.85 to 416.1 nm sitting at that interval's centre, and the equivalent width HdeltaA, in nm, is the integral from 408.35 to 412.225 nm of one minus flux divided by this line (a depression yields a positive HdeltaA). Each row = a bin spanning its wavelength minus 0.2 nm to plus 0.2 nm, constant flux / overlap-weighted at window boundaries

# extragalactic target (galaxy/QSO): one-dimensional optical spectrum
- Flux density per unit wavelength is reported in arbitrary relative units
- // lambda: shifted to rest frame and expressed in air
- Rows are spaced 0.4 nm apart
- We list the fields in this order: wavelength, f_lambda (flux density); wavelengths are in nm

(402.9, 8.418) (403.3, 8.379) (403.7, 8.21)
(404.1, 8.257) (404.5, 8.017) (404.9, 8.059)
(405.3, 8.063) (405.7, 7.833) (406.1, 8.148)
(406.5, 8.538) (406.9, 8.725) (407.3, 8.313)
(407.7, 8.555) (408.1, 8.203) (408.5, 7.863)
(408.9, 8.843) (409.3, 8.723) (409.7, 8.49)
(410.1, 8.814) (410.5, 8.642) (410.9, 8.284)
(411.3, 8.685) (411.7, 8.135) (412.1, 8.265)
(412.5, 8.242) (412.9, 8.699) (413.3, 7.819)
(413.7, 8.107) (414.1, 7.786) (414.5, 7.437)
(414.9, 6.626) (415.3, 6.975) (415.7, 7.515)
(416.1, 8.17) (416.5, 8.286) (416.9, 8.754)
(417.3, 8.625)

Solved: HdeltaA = -0.27 nm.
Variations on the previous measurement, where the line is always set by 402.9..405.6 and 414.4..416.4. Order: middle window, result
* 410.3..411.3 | -0.10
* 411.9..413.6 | -0.15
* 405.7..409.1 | -0.18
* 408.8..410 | -0.13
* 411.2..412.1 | -0.08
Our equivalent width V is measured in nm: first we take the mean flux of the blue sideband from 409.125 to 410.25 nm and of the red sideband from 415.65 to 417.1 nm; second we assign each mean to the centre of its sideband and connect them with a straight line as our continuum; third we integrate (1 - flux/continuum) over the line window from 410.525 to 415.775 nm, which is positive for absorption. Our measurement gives 0.33 nm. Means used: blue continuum 8.67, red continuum 8.25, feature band 7.92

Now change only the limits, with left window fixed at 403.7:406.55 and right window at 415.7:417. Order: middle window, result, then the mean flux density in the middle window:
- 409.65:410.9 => -0.07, 8.61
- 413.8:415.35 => 0.18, 7.29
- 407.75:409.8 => -0.07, 8.43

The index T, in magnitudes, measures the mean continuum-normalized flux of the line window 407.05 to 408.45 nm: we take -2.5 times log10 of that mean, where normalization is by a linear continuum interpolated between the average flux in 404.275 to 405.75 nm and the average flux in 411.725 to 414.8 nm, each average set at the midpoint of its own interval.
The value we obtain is -0.041 mag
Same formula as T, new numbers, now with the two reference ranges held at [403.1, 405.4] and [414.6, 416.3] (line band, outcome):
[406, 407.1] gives -0.07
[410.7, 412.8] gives -0.10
